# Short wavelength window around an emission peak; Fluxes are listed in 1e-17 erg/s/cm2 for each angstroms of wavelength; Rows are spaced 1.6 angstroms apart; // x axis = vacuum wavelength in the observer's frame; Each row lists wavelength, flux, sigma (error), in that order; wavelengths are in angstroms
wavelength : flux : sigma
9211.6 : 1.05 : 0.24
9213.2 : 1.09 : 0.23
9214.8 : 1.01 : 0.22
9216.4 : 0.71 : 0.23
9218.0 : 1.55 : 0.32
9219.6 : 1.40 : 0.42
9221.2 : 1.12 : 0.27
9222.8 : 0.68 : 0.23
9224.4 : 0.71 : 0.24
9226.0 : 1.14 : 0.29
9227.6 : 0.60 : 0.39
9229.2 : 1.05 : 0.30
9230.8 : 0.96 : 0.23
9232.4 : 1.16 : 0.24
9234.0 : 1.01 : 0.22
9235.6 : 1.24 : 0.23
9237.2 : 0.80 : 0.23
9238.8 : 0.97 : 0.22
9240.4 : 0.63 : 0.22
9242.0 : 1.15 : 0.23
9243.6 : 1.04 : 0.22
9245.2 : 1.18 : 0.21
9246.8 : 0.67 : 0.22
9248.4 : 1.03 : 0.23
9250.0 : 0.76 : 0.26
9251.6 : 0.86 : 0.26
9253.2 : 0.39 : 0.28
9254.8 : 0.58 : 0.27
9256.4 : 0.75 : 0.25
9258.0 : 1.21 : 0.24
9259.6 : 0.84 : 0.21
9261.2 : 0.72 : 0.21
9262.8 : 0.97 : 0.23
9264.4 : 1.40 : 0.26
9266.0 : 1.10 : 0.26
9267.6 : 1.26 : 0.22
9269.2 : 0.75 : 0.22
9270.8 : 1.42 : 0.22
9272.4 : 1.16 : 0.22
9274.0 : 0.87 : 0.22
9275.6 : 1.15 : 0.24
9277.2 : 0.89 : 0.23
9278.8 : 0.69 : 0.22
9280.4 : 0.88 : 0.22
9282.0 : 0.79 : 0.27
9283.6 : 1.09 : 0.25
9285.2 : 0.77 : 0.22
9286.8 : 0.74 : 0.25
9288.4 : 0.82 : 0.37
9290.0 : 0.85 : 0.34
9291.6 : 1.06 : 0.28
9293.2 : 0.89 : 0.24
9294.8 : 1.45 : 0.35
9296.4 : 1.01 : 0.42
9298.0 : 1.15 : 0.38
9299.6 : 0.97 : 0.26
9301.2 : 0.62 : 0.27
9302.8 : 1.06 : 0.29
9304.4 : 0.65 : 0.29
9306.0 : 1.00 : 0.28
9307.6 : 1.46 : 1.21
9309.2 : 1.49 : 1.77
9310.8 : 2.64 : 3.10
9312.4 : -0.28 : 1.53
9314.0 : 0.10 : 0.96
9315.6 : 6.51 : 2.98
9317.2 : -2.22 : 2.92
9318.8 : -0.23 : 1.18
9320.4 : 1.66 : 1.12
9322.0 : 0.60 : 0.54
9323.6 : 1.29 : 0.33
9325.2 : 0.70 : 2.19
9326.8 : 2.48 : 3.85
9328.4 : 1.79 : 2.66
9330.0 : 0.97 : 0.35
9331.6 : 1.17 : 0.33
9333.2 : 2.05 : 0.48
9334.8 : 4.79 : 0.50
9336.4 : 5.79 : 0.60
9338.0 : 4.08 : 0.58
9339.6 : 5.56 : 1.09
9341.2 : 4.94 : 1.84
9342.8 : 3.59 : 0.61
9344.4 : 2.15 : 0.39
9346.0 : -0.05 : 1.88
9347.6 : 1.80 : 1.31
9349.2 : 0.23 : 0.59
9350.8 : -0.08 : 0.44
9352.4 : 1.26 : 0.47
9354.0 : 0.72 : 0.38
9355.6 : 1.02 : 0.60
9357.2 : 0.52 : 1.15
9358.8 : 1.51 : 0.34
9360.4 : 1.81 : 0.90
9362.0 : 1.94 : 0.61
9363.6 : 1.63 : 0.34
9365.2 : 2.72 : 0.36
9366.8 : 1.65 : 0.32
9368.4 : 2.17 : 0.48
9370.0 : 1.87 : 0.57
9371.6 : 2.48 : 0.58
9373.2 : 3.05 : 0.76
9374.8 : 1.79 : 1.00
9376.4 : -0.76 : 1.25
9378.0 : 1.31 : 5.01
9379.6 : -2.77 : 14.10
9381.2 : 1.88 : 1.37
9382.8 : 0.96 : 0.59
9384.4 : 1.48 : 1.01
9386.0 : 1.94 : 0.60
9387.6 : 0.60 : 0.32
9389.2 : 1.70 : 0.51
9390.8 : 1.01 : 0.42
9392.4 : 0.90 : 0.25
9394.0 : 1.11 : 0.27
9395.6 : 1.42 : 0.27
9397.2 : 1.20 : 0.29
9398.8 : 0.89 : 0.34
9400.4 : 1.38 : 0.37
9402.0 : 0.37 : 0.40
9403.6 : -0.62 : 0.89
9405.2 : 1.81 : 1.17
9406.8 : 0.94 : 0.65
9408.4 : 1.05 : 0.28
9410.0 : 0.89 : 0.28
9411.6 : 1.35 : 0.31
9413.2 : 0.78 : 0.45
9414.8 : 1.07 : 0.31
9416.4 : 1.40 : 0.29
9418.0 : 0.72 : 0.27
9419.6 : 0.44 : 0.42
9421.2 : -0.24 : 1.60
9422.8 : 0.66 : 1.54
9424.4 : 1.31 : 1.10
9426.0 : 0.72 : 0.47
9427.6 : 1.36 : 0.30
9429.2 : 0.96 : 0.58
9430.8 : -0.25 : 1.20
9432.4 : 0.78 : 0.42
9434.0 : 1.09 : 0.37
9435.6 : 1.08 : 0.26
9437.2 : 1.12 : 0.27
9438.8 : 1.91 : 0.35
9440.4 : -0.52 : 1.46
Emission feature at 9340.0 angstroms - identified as H-alpha 6563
